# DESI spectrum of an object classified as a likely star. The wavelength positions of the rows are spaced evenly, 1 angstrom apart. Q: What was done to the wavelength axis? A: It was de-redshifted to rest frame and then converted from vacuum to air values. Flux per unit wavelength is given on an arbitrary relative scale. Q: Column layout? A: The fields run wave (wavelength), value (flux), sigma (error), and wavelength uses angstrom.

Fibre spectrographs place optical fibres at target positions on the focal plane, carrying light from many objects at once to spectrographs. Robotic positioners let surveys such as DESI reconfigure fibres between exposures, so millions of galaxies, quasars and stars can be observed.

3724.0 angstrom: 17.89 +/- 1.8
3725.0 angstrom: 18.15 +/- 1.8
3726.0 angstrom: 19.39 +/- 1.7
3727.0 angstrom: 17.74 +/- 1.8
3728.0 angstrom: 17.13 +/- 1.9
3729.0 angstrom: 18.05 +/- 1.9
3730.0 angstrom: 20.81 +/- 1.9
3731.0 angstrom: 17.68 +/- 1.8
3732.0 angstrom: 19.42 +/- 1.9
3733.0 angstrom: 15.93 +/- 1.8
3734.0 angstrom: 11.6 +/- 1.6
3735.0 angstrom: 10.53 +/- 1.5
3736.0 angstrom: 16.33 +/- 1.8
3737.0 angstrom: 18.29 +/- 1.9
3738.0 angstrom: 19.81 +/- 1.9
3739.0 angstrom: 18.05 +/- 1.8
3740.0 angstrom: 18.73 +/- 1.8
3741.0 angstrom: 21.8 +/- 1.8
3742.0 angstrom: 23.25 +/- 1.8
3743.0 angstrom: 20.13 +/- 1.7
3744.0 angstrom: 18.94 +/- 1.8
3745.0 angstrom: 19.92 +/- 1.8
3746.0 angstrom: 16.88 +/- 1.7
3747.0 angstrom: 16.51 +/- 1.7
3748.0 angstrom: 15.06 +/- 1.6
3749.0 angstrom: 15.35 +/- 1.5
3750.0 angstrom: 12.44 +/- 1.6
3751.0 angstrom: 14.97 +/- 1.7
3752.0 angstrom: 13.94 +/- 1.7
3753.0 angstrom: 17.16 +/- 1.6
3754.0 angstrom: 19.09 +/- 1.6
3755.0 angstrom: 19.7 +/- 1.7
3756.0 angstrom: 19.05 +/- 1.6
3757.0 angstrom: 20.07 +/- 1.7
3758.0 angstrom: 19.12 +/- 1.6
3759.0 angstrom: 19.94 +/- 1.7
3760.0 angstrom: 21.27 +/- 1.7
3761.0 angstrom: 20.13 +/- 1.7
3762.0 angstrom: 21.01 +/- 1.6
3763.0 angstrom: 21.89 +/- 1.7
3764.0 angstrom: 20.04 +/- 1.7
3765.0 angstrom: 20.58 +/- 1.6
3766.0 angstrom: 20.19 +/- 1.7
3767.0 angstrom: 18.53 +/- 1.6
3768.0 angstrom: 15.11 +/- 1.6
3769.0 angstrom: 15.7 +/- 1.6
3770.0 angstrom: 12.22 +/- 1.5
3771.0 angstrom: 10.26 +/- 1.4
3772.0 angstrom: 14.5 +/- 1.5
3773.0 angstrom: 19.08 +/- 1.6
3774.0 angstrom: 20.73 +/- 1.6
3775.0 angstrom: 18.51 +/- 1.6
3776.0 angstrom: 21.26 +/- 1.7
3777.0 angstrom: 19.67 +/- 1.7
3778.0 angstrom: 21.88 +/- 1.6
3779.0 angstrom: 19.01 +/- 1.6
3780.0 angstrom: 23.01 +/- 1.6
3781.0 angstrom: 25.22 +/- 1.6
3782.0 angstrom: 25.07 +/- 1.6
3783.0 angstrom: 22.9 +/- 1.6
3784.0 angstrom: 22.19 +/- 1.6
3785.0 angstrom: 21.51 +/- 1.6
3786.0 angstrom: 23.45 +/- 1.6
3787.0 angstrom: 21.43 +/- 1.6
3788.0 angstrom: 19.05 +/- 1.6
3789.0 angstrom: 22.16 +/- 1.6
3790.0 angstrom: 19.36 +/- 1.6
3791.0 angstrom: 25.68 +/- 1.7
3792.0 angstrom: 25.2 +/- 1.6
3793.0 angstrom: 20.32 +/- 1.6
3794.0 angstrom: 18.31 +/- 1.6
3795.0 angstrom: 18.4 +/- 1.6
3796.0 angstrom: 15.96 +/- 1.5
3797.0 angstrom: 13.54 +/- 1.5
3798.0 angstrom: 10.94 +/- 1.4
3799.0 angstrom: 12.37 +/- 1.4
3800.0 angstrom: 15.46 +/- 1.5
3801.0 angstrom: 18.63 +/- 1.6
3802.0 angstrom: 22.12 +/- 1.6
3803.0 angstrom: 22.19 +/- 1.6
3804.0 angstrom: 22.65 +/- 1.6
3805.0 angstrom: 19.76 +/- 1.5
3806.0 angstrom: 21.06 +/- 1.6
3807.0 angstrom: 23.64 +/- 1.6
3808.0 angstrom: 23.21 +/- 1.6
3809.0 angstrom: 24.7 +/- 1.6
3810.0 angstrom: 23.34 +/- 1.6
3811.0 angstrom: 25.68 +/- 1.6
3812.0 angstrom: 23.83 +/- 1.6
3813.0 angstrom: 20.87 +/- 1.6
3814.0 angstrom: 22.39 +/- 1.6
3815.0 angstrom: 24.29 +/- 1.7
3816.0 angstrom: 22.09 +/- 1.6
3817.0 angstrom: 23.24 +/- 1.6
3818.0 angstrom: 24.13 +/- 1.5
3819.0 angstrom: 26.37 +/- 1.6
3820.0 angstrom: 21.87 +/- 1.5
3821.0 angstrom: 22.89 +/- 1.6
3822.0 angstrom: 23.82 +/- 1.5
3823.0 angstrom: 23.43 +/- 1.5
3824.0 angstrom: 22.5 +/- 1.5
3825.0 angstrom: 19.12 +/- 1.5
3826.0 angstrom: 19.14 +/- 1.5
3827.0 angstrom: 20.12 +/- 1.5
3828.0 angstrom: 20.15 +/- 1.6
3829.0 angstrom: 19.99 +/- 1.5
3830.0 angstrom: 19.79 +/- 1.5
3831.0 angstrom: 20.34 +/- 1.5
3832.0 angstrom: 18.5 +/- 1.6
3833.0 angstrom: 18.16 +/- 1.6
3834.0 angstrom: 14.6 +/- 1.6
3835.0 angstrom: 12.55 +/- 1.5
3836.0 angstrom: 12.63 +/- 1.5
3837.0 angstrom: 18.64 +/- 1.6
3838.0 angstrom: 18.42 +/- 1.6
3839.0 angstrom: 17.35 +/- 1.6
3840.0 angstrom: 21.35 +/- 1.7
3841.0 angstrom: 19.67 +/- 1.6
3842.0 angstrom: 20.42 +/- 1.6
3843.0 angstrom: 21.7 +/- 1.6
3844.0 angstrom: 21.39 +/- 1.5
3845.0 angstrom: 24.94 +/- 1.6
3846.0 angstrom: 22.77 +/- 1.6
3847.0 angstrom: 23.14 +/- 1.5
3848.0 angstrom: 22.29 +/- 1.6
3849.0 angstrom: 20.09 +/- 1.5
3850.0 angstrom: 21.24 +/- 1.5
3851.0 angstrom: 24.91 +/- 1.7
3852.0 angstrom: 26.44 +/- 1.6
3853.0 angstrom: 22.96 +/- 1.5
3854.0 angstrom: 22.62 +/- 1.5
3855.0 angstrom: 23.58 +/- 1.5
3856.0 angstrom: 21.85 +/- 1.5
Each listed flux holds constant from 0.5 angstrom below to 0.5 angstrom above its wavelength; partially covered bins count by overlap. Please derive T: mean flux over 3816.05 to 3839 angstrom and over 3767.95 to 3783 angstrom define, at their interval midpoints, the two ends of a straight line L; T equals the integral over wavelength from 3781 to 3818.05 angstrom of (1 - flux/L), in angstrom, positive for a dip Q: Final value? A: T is -3.2 angstrom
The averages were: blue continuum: 19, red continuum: 20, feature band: 21.1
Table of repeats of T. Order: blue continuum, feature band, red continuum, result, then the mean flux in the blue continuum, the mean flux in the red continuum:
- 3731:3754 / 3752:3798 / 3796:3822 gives -1.19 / 17.1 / 21.2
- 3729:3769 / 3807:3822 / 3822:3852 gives -2.96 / 18.2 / 20.1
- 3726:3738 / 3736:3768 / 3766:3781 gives -2.12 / 16.9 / 18.1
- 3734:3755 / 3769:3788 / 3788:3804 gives -1.69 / 17.3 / 18.8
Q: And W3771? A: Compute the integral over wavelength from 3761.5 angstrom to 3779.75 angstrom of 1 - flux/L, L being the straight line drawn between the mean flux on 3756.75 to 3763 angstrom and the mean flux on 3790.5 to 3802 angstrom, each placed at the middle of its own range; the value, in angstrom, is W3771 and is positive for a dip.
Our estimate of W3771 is 1.15 angstrom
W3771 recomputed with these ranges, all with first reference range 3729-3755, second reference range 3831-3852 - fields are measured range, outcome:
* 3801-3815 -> -2.6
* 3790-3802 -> 0.5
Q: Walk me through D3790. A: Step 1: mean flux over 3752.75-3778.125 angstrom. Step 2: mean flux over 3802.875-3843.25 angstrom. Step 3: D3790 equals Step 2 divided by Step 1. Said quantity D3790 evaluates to 1.12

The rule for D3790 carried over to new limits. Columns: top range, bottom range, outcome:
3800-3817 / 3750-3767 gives 1.17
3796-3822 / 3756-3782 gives 1.10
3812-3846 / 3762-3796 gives 1.03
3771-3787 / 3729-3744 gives 1.16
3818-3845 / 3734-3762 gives 1.11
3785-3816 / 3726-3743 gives 1.15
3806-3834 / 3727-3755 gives 1.26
